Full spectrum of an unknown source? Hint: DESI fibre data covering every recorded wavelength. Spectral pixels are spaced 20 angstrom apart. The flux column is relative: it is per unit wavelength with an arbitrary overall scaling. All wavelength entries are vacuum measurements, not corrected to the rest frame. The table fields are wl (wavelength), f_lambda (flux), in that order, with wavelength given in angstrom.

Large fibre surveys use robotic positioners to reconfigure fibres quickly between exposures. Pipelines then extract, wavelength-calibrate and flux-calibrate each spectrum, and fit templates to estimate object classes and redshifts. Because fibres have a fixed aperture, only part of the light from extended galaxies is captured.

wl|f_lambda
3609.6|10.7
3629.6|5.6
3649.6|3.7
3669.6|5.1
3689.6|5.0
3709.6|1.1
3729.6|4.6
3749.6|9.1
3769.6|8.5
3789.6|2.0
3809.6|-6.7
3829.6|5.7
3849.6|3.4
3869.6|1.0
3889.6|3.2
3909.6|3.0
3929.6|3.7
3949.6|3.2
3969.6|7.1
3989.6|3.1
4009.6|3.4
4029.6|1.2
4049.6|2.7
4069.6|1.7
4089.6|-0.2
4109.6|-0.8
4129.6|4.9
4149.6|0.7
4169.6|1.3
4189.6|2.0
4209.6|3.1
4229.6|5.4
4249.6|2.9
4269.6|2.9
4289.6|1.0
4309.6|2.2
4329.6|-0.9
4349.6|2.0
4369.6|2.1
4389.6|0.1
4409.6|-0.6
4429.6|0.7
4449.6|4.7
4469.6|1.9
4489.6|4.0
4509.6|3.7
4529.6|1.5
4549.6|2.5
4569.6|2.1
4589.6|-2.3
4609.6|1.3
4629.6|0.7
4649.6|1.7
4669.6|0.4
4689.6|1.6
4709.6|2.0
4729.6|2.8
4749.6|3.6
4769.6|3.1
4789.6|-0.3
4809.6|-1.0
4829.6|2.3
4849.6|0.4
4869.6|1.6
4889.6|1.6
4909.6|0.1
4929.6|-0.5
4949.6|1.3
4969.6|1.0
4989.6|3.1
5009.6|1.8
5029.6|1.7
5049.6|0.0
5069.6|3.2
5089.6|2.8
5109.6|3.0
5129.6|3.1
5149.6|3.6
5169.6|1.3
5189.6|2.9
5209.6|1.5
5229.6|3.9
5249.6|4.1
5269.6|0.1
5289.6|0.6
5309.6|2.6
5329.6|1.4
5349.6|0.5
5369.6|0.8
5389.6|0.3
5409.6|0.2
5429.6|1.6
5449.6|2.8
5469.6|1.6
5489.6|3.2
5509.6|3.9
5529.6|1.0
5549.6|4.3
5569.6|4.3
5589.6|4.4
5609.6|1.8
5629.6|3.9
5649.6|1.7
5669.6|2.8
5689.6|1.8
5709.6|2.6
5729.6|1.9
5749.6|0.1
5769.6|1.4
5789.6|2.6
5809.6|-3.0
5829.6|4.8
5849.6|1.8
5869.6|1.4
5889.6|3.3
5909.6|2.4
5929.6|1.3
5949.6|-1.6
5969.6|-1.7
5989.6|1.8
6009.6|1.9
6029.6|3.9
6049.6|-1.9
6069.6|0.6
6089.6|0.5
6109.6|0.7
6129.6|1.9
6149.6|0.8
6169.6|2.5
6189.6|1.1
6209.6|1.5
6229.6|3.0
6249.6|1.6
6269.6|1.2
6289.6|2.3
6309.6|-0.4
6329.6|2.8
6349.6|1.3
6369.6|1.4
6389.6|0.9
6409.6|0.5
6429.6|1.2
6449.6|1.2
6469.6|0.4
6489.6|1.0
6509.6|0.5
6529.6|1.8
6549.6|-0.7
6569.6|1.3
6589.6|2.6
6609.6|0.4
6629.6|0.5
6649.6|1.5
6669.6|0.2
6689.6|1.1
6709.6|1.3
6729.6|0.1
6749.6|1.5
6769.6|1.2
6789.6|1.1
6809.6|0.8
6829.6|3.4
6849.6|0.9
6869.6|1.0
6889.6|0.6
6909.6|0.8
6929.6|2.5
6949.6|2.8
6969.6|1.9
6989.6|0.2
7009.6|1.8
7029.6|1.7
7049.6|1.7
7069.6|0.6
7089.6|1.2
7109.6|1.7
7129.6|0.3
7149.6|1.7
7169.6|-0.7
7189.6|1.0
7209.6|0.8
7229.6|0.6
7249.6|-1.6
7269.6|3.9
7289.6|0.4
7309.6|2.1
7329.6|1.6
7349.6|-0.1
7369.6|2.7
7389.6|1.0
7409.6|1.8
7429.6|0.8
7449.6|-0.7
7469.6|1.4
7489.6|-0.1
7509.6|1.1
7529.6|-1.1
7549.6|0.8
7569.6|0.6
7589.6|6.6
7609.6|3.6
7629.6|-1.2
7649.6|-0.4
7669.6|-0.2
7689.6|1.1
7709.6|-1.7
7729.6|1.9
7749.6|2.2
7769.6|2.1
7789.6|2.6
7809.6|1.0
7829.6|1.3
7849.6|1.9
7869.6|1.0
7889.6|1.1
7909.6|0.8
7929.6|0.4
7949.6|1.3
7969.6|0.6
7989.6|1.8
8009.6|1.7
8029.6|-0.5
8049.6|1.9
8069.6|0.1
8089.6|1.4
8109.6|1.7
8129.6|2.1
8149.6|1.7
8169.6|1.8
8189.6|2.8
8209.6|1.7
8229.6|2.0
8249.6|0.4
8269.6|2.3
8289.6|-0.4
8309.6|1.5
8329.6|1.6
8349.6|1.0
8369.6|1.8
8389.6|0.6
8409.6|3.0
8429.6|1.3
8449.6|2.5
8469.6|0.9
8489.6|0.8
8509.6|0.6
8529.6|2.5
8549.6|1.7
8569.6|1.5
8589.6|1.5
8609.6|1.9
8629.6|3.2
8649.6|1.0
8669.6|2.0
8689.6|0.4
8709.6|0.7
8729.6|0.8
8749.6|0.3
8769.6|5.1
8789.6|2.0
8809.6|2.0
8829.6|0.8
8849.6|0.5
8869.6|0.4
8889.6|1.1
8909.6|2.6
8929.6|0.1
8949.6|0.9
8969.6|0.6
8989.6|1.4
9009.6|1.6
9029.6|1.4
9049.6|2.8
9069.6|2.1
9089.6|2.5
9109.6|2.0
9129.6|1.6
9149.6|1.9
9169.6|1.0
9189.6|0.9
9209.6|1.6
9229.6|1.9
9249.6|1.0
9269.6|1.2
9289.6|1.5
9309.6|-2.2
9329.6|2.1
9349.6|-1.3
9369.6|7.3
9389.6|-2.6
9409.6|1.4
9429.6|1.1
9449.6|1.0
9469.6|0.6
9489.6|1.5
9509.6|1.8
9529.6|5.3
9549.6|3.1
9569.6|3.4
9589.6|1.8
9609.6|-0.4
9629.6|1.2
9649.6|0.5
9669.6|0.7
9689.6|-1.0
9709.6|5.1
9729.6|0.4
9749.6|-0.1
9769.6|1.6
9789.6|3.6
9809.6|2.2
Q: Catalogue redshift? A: 1.04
